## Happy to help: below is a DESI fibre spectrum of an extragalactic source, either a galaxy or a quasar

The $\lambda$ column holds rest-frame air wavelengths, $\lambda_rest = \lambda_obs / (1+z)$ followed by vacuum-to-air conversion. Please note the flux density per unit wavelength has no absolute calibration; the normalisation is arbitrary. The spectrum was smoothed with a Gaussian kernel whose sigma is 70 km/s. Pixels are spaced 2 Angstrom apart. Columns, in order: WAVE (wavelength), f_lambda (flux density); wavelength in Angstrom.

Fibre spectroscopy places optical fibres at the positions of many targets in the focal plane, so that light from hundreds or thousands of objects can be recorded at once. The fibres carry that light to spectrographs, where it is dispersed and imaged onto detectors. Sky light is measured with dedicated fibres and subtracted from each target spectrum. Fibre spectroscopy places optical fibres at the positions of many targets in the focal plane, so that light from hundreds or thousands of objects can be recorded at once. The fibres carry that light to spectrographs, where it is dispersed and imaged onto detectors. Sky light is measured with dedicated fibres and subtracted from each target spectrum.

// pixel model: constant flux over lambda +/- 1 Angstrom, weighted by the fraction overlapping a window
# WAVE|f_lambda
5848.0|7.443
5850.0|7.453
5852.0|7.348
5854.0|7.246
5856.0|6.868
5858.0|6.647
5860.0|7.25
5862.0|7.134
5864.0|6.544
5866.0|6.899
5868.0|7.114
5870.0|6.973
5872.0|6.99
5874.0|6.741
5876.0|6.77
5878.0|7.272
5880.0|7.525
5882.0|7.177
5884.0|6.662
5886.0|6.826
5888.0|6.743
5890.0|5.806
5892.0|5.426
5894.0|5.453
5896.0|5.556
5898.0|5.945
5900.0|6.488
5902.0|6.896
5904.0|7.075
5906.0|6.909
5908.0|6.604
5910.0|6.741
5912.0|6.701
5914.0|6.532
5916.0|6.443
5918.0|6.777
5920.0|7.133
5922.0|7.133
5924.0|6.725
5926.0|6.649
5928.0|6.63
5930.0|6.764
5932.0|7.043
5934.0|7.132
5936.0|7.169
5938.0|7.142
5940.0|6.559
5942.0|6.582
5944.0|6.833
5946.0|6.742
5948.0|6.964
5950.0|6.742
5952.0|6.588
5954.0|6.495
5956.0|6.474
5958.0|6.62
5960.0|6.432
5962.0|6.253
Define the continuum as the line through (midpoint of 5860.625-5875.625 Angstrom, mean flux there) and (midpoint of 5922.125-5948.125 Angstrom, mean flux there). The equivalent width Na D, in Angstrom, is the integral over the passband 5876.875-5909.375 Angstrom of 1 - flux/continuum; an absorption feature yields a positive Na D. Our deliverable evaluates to 1.72 Angstrom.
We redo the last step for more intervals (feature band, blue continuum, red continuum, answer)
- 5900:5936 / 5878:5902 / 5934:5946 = -0.86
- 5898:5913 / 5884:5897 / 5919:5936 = -0.79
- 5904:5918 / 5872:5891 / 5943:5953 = 0.24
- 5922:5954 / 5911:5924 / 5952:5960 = -0.83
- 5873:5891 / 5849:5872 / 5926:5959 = 0.35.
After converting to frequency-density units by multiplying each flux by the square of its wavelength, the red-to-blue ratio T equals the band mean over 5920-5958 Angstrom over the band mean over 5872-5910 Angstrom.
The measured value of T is 1.1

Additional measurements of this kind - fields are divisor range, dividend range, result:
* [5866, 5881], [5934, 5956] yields 0.99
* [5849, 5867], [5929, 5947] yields 1.00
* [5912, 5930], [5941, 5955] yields 1.00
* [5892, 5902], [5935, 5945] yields 1.17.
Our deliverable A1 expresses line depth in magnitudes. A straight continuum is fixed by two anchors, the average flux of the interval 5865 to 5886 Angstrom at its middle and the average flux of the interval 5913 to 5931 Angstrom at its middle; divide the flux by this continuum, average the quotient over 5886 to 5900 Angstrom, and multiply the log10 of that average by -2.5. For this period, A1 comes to 0.16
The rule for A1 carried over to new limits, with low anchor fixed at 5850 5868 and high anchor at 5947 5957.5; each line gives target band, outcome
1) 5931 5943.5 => -0.035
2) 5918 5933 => -0.017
